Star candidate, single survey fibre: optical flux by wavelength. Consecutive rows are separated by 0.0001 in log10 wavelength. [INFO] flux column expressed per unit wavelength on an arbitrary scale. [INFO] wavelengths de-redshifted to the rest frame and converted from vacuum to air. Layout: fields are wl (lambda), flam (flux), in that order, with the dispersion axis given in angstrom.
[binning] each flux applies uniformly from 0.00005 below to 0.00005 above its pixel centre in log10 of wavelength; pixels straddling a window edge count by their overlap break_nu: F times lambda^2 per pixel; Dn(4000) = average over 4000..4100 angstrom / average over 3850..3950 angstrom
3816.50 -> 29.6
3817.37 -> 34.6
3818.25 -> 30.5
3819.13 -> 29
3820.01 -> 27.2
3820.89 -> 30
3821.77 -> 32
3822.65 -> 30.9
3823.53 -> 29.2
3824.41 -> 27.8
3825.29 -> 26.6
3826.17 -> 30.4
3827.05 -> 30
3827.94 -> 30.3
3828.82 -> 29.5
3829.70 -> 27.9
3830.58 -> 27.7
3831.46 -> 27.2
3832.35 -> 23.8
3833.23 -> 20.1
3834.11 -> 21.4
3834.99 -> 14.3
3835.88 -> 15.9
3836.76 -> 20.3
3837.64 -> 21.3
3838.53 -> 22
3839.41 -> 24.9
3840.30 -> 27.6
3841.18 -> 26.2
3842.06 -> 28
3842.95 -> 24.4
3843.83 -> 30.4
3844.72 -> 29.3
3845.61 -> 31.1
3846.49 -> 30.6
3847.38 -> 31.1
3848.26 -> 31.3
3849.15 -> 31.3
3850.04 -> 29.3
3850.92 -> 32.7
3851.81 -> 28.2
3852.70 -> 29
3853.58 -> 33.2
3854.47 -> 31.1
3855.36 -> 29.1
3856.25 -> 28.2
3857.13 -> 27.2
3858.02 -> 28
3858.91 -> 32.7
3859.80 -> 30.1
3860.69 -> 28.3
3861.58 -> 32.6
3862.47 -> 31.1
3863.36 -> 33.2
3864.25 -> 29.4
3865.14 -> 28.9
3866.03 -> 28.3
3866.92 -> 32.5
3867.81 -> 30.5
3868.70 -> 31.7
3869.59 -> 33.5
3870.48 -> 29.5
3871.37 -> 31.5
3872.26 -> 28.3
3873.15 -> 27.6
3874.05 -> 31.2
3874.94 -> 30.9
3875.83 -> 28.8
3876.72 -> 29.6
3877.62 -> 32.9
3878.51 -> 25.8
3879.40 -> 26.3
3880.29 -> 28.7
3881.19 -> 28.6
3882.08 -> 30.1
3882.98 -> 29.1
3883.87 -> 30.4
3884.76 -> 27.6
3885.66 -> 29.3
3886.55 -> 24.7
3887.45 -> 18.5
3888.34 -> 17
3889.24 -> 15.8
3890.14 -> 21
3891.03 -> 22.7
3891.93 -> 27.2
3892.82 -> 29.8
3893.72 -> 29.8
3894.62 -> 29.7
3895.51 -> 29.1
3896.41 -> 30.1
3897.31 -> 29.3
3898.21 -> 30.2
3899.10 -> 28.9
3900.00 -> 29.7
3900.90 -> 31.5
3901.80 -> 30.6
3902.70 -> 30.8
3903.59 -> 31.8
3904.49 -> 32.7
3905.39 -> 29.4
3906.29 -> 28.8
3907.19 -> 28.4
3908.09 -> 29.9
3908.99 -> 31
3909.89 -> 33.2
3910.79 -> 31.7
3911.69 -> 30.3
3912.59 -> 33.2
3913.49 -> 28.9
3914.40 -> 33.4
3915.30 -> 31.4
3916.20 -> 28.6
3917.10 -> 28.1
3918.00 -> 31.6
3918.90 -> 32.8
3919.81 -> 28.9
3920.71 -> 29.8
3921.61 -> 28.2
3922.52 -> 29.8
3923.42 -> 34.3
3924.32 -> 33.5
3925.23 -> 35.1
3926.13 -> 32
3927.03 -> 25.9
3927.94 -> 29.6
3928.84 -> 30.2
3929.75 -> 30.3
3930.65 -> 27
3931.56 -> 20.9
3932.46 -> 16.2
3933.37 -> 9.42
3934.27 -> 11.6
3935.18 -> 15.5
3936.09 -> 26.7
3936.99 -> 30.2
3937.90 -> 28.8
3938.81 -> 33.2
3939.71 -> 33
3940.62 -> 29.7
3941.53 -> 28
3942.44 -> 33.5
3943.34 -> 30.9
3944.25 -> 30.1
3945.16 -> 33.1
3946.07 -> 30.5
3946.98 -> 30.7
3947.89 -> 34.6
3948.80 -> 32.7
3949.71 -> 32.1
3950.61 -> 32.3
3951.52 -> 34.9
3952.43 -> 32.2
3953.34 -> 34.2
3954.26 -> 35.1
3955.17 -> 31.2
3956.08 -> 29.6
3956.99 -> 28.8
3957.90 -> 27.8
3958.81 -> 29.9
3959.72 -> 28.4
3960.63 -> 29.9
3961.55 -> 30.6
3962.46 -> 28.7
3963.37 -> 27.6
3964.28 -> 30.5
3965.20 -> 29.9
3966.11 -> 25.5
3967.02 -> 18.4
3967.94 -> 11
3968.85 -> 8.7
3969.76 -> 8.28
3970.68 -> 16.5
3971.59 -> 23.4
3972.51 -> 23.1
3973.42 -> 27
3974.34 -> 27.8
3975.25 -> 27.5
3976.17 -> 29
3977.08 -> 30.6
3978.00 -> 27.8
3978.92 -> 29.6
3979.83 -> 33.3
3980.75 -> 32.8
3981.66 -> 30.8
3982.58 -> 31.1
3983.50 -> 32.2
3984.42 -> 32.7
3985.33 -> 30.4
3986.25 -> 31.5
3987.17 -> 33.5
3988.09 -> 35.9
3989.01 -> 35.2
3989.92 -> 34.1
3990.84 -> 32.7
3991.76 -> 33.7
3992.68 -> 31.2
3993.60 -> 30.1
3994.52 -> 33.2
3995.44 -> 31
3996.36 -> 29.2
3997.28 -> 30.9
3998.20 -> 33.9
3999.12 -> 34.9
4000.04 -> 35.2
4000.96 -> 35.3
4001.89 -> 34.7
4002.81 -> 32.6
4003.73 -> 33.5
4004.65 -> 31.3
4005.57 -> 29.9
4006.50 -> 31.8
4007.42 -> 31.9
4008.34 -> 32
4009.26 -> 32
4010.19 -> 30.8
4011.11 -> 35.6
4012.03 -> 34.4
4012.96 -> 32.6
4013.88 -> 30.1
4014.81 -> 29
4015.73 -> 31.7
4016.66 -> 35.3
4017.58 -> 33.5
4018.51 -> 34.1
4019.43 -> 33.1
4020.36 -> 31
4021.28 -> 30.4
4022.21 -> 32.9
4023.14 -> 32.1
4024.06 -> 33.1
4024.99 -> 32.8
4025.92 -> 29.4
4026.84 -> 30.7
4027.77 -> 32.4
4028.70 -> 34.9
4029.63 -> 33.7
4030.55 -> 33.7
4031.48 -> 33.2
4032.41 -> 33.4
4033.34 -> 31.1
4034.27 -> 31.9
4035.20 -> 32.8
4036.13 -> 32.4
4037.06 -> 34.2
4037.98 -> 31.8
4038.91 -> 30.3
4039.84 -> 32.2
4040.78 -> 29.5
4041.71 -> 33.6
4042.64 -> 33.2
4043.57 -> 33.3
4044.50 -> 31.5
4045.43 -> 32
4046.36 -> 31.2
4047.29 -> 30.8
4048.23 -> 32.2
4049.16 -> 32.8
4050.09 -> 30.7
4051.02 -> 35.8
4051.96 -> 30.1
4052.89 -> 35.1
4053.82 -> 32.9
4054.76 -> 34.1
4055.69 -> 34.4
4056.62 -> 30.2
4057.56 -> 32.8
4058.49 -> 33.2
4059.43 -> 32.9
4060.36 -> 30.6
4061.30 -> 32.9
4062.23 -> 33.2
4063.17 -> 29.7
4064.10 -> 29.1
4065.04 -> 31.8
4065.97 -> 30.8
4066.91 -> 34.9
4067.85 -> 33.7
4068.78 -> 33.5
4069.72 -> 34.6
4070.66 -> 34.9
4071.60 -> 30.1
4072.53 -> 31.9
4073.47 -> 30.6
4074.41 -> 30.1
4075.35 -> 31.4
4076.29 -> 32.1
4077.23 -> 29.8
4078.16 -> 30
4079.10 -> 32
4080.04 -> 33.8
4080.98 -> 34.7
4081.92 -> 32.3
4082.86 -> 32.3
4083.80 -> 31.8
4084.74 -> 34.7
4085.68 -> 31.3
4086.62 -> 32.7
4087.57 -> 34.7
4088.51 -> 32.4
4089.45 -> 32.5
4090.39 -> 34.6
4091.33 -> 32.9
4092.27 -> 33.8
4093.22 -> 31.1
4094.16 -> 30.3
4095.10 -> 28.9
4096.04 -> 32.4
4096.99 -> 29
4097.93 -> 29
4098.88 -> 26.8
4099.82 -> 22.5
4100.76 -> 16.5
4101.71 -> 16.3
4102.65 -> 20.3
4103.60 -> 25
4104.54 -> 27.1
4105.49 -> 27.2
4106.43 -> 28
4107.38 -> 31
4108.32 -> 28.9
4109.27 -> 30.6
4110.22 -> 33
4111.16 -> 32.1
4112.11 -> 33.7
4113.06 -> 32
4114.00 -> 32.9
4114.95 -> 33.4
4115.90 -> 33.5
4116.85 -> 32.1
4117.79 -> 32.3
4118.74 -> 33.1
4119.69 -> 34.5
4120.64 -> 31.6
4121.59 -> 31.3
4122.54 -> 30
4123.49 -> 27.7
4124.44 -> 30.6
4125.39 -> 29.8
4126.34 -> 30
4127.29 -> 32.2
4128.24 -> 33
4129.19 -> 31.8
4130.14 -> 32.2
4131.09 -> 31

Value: 1.20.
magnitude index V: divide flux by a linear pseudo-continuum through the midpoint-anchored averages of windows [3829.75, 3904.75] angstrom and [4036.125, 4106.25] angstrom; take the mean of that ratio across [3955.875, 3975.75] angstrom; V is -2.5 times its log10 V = 0.21 mag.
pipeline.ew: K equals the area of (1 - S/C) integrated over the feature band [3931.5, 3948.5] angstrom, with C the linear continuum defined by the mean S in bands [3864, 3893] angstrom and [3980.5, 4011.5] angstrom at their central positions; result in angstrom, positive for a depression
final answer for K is 1.95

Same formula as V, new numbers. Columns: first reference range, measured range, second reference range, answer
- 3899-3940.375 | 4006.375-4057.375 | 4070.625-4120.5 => -0.09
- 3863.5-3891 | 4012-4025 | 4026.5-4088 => -0.03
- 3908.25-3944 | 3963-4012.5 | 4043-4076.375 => 0.03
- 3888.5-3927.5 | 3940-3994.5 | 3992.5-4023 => 0.07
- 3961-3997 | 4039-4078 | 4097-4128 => -0.12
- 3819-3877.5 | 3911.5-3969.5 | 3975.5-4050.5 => 0.08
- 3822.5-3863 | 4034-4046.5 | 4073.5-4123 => -0.08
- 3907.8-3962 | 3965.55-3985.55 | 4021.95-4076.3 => 0.21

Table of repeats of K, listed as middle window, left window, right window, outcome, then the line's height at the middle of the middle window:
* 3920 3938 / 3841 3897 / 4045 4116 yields 2.0 angstrom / 29.5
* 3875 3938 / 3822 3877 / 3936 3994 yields 1.7 angstrom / 28.8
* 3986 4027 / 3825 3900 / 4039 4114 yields -3.4 angstrom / 30.1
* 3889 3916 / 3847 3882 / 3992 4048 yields 1.0 angstrom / 30.6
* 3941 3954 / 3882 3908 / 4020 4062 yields -1.2 angstrom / 29.4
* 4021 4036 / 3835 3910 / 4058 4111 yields -1.2 angstrom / 30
